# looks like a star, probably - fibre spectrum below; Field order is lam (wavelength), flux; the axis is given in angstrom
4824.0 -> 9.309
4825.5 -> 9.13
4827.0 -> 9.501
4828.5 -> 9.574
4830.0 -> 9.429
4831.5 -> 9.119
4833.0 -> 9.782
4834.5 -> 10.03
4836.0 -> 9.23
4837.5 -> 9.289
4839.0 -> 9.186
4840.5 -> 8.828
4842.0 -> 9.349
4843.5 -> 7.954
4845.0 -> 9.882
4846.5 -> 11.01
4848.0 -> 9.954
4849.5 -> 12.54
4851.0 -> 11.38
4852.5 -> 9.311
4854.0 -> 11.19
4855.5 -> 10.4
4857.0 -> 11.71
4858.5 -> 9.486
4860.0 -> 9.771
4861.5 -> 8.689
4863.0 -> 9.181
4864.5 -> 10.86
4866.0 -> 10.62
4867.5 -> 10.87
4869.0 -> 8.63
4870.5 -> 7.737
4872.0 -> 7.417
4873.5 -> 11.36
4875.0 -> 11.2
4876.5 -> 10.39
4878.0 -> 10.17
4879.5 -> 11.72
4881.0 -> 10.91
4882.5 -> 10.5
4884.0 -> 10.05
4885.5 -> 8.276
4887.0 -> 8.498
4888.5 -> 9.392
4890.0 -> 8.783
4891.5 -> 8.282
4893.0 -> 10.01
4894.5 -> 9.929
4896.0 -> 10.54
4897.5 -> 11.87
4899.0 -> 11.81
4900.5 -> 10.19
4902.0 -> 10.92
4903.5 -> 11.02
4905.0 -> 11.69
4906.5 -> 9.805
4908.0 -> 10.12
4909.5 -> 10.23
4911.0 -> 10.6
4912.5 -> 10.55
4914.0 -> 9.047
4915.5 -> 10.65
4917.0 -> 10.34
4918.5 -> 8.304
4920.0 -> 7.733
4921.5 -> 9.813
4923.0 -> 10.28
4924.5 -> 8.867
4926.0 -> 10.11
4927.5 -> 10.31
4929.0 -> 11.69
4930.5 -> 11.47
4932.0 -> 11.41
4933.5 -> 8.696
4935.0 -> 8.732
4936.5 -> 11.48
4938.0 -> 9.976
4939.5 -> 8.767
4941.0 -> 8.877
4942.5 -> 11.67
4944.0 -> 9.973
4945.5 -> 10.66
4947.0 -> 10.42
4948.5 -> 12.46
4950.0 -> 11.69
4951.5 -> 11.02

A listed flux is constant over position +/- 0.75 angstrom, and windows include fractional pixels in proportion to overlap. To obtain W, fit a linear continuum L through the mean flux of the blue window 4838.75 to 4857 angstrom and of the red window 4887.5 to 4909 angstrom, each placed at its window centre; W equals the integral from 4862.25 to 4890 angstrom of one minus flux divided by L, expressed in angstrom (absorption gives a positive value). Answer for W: 1.1 angstrom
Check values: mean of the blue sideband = 10.2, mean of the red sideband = 10.3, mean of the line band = 9.85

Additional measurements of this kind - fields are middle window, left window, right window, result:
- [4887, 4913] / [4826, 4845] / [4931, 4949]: -1.0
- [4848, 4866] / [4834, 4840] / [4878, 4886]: -1.1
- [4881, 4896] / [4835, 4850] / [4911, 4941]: 0.5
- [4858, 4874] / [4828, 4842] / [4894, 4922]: 0.5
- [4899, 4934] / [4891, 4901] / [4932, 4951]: 0.6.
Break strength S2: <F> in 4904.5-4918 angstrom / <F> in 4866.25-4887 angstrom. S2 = 1.0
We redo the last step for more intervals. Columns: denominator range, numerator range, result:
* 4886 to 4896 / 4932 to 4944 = 1.07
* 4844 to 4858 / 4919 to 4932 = 0.94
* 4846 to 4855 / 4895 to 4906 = 1.02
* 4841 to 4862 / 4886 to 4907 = 1.00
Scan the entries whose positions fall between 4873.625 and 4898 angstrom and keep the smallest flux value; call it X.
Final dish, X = 8.276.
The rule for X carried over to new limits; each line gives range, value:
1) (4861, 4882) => 7.417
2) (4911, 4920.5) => 7.733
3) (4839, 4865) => 7.954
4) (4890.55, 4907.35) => 8.282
